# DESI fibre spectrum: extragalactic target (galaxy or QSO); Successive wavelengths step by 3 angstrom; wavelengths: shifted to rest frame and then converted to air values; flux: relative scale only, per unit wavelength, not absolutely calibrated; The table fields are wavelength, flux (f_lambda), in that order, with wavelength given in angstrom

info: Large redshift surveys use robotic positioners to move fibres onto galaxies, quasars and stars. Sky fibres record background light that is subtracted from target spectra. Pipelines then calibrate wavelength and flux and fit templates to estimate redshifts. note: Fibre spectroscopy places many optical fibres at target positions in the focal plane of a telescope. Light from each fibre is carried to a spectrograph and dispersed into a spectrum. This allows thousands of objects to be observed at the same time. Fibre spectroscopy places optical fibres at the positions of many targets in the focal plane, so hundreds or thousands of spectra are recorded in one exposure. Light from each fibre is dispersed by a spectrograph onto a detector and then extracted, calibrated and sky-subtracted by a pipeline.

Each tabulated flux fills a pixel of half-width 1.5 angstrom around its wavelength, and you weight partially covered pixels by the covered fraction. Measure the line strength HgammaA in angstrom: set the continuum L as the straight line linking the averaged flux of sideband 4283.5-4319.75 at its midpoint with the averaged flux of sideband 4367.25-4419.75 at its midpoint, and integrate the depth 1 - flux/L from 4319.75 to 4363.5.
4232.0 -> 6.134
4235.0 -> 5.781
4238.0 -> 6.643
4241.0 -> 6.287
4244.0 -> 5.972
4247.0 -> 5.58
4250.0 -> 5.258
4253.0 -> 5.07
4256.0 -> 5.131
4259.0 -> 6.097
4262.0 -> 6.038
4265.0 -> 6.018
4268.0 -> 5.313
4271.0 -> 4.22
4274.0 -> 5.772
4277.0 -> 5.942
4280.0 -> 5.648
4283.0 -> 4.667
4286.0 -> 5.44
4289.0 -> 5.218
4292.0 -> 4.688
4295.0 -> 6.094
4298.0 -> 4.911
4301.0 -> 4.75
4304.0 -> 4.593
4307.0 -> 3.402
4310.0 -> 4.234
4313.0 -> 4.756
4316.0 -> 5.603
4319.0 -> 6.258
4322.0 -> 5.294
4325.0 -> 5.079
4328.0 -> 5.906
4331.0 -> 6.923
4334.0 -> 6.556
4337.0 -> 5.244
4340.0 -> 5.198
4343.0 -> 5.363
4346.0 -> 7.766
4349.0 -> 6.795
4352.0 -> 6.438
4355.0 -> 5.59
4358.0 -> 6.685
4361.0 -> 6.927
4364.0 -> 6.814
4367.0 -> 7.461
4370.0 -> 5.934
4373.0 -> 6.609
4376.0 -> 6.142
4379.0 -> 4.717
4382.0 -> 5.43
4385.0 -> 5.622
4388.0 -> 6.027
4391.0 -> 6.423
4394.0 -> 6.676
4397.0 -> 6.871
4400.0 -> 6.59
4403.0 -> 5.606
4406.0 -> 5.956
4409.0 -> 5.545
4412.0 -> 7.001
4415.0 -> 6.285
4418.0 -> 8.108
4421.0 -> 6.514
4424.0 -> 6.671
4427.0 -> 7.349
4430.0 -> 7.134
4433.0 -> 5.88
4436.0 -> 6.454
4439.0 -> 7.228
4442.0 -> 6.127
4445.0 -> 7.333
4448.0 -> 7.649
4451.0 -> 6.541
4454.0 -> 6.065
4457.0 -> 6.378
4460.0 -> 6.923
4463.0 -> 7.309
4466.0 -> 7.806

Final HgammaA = -4.9 angstrom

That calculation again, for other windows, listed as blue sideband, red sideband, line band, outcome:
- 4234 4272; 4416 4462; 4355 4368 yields -0.9 angstrom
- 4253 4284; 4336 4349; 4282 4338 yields 5.2 angstrom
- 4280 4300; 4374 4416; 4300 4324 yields 2.3 angstrom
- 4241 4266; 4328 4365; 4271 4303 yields 3.6 angstrom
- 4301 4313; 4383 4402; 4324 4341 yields -3.5 angstrom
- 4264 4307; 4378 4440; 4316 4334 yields -1.2 angstrom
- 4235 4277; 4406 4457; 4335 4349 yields 0.4 angstrom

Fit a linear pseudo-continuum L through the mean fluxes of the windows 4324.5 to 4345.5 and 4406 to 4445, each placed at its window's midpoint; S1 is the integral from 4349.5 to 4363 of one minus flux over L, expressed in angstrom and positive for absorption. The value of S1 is -0.9 angstrom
